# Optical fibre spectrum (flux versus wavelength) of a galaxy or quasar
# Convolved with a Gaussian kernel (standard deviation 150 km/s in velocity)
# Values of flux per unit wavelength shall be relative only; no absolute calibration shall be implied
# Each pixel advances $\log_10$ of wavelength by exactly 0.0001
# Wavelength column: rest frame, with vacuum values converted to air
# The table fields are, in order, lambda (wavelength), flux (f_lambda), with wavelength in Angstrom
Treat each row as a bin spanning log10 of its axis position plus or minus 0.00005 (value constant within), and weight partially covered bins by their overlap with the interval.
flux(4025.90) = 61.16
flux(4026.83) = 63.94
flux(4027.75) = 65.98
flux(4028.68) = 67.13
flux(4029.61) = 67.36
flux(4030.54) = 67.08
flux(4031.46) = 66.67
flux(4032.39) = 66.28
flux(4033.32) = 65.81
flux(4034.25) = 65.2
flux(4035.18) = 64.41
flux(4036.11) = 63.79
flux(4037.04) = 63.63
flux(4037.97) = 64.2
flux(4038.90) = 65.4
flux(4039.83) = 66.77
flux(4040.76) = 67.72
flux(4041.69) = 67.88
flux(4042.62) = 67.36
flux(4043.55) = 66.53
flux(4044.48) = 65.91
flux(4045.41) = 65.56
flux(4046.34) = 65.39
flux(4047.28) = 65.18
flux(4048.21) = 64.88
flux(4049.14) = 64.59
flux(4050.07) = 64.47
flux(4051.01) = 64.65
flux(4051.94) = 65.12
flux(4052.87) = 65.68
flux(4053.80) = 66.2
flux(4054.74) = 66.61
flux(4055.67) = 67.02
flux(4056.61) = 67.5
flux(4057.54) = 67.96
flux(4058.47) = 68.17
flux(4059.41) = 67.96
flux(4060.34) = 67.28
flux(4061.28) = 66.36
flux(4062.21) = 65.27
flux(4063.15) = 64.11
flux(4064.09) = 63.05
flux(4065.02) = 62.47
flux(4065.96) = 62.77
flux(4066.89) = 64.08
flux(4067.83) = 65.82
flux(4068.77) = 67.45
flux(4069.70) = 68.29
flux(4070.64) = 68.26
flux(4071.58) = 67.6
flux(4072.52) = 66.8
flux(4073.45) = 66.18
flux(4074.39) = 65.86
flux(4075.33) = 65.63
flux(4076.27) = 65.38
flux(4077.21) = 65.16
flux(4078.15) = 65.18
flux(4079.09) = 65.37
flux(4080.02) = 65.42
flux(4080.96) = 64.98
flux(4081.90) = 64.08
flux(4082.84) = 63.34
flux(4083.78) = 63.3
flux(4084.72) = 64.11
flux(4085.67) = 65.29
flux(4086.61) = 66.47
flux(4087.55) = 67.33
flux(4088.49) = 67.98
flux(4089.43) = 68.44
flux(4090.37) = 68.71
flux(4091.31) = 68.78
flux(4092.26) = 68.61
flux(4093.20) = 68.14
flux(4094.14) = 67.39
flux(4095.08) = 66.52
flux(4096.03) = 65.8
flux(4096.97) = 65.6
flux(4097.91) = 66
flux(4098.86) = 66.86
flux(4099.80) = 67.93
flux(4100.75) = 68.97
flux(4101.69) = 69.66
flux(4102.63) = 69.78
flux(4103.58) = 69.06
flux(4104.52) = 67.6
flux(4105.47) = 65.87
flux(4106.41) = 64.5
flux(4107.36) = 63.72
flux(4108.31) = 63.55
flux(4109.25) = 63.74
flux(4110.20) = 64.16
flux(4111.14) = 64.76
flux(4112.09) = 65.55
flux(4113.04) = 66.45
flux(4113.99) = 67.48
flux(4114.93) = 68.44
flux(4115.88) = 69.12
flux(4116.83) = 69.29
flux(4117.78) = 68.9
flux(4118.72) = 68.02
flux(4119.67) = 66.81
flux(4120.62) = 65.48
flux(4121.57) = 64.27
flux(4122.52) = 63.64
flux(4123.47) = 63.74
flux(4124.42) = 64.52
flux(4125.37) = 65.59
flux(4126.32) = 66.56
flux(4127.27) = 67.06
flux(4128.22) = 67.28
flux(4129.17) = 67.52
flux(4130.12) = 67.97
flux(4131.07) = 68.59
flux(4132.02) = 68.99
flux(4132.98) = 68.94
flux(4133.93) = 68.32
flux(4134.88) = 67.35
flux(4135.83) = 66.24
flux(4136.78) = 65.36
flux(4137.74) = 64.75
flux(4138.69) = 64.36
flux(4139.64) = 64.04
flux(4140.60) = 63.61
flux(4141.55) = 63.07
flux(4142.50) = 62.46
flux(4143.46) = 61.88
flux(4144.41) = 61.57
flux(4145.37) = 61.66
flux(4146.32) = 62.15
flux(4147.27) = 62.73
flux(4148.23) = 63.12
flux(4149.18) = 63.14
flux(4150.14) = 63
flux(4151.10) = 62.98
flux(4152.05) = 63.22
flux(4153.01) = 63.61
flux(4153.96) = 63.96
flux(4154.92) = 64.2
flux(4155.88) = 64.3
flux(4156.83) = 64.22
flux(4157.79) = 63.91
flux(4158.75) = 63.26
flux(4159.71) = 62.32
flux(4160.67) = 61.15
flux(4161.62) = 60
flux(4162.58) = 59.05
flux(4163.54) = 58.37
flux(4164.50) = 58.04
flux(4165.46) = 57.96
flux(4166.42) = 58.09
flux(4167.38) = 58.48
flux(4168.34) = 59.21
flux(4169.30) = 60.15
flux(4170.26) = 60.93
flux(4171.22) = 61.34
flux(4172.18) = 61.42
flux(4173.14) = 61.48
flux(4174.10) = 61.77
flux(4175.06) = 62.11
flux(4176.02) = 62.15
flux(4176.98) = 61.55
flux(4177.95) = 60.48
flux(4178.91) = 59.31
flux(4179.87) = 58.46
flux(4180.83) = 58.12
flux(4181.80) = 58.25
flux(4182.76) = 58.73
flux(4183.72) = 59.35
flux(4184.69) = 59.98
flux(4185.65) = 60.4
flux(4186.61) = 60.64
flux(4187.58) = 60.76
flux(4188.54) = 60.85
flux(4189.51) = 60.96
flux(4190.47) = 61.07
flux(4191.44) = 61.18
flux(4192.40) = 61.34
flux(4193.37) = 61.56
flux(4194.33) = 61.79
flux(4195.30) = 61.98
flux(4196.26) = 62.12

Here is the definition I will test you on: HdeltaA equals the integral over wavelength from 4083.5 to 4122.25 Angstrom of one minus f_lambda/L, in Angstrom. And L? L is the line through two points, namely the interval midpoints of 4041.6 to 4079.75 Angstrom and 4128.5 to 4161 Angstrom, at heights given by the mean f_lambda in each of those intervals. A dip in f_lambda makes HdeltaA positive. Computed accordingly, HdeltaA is -1.0 Angstrom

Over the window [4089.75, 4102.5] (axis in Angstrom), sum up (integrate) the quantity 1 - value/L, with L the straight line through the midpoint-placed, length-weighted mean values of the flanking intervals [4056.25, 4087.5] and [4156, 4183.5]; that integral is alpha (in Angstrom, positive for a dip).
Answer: -0.7 Angstrom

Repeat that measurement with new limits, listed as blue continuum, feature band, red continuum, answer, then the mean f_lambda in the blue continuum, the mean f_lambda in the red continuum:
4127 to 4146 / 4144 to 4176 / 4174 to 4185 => 0.4 Angstrom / 65.5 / 59.9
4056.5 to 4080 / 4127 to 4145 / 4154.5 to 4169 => -1.0 Angstrom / 66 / 60.8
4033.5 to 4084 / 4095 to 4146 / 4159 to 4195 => -2.6 Angstrom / 65.7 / 60.3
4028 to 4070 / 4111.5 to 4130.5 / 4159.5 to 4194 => -1.2 Angstrom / 65.8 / 60.2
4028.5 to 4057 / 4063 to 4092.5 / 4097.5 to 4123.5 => 0.2 Angstrom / 65.8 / 66.6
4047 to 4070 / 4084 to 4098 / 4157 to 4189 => -0.6 Angstrom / 65.7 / 60.3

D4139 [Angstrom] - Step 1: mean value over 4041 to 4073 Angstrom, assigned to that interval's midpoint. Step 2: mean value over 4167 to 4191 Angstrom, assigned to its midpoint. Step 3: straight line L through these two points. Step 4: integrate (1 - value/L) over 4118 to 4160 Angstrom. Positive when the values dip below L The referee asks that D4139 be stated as -1.8 Angstrom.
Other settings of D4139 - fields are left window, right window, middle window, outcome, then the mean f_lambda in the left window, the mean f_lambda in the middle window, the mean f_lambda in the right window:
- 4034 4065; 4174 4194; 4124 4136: -0.92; 65.8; 67.4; 60.4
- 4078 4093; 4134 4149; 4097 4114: -0.28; 66.2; 66.4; 63.8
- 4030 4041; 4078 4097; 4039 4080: -0.06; 65.5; 66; 66.3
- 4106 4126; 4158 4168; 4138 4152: -0.19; 65.8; 62.9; 59.7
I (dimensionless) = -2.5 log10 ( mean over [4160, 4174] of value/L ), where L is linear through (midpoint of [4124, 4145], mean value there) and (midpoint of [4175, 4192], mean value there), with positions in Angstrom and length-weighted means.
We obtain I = 0.04 mag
